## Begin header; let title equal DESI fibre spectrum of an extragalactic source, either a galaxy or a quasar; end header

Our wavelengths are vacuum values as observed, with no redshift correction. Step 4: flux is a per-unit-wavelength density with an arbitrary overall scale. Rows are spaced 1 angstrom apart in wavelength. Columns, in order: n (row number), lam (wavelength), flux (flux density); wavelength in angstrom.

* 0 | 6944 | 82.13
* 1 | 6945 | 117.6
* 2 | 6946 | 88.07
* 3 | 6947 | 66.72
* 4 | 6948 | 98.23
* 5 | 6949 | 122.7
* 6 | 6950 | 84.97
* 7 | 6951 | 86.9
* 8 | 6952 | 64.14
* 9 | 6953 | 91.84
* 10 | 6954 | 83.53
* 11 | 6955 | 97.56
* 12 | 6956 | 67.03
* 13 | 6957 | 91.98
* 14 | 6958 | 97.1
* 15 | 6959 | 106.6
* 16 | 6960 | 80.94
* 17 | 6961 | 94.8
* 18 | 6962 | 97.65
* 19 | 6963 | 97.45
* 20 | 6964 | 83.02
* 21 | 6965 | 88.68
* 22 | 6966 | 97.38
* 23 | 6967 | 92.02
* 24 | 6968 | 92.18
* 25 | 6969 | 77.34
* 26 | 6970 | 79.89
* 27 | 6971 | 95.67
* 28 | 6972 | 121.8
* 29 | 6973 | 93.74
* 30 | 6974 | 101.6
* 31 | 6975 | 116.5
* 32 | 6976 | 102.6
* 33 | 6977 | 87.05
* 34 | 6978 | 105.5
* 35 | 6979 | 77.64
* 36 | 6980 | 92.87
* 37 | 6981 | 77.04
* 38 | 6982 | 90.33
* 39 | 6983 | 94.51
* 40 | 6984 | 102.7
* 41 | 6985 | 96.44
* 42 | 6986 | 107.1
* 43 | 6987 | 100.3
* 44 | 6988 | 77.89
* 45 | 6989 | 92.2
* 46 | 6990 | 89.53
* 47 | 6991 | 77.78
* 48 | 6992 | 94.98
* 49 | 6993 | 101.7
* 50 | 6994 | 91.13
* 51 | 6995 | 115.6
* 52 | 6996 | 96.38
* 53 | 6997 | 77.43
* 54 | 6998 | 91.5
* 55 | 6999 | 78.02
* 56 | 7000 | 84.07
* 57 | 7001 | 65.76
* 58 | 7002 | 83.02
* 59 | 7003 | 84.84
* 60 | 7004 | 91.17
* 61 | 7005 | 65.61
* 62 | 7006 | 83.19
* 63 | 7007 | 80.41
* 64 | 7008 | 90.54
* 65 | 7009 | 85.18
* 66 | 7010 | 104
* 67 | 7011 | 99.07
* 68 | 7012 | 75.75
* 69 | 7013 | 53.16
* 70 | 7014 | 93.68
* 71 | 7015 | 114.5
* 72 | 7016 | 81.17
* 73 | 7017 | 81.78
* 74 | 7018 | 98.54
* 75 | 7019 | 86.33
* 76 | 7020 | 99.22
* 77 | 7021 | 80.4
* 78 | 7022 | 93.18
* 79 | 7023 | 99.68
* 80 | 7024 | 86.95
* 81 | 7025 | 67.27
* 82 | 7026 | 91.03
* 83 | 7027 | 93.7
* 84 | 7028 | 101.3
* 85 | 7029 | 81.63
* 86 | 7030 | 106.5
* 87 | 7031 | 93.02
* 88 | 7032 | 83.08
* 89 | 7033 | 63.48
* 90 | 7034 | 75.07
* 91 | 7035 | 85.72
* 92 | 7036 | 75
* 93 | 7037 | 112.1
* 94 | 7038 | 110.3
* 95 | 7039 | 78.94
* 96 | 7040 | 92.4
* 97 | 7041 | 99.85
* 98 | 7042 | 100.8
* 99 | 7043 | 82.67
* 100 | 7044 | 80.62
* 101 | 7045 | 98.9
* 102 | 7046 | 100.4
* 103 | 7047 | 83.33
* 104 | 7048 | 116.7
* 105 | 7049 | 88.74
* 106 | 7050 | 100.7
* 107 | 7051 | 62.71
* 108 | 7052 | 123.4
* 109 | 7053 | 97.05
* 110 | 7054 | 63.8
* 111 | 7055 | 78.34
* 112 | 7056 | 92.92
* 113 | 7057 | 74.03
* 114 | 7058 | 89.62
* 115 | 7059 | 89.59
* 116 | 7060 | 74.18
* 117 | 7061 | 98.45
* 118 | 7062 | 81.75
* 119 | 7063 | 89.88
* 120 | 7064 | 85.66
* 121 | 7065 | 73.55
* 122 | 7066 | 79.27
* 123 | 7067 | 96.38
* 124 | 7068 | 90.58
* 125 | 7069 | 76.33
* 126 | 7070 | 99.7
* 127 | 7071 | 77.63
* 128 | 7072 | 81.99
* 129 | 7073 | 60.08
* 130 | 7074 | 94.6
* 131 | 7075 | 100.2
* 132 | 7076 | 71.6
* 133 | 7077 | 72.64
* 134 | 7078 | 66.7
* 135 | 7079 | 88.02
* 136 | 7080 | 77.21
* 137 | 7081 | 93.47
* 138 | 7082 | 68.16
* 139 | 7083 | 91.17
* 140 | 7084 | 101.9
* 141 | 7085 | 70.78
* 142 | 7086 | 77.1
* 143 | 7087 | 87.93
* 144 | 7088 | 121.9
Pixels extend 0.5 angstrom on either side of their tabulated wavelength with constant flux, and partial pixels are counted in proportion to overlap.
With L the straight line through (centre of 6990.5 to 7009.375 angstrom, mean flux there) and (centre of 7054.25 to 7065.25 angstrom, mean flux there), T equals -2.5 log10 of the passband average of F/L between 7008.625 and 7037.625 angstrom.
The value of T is -0.04 mag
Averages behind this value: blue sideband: 86.2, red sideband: 84.1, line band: 88.4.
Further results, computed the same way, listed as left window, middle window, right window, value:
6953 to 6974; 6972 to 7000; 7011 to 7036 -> -0.046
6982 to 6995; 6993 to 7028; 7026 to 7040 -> 0.053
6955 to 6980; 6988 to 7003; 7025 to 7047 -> 0.050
